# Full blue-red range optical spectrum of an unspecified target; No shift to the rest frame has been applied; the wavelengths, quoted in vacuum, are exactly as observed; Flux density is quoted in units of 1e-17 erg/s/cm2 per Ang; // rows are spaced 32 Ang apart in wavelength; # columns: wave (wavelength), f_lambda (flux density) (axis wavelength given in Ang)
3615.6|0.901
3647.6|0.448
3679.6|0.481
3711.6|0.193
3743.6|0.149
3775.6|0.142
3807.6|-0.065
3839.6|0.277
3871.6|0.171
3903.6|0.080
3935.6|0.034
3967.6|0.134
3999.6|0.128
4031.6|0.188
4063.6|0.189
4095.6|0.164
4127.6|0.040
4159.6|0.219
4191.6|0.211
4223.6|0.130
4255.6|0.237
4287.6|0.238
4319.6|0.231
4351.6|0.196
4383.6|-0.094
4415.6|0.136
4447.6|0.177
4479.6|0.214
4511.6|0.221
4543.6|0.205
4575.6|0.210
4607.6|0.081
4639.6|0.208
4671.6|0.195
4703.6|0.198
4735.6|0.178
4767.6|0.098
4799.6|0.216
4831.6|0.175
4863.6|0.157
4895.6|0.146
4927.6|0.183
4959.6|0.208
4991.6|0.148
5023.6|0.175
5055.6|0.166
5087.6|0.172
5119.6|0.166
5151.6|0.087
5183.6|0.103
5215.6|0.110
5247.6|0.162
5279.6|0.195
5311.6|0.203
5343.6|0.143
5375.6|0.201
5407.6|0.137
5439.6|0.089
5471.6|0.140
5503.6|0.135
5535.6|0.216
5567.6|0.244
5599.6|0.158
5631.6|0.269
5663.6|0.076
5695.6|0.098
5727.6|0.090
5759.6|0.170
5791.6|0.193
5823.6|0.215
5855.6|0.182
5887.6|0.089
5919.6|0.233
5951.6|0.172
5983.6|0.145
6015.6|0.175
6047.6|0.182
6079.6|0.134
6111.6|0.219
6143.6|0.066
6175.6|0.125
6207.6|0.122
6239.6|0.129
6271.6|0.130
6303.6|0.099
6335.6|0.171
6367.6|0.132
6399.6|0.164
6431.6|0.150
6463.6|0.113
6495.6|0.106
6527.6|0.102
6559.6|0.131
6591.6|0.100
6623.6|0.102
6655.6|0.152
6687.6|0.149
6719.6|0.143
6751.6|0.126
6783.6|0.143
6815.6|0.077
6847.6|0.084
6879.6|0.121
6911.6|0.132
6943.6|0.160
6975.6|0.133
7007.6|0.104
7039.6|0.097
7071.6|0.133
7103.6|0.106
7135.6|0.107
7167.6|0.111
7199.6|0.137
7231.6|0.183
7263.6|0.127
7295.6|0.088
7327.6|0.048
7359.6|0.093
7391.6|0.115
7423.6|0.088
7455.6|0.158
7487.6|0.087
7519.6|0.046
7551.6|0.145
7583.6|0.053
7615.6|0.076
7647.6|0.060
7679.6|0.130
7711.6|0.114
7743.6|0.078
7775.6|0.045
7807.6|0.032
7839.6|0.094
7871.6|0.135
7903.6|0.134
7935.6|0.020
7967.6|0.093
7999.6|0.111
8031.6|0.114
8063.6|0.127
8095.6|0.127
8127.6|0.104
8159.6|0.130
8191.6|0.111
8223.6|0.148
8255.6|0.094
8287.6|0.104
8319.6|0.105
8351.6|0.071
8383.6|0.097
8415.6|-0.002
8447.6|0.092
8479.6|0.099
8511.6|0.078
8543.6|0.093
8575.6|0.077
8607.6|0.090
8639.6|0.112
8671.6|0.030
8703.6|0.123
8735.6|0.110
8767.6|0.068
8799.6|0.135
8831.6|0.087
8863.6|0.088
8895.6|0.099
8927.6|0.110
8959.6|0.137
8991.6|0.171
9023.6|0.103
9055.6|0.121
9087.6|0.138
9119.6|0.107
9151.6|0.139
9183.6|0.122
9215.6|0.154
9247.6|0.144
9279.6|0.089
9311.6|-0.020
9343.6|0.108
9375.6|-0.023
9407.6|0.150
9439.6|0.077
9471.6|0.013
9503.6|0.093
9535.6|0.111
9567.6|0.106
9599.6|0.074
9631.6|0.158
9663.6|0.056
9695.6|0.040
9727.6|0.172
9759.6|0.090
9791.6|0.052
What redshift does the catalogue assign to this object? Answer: 1.41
